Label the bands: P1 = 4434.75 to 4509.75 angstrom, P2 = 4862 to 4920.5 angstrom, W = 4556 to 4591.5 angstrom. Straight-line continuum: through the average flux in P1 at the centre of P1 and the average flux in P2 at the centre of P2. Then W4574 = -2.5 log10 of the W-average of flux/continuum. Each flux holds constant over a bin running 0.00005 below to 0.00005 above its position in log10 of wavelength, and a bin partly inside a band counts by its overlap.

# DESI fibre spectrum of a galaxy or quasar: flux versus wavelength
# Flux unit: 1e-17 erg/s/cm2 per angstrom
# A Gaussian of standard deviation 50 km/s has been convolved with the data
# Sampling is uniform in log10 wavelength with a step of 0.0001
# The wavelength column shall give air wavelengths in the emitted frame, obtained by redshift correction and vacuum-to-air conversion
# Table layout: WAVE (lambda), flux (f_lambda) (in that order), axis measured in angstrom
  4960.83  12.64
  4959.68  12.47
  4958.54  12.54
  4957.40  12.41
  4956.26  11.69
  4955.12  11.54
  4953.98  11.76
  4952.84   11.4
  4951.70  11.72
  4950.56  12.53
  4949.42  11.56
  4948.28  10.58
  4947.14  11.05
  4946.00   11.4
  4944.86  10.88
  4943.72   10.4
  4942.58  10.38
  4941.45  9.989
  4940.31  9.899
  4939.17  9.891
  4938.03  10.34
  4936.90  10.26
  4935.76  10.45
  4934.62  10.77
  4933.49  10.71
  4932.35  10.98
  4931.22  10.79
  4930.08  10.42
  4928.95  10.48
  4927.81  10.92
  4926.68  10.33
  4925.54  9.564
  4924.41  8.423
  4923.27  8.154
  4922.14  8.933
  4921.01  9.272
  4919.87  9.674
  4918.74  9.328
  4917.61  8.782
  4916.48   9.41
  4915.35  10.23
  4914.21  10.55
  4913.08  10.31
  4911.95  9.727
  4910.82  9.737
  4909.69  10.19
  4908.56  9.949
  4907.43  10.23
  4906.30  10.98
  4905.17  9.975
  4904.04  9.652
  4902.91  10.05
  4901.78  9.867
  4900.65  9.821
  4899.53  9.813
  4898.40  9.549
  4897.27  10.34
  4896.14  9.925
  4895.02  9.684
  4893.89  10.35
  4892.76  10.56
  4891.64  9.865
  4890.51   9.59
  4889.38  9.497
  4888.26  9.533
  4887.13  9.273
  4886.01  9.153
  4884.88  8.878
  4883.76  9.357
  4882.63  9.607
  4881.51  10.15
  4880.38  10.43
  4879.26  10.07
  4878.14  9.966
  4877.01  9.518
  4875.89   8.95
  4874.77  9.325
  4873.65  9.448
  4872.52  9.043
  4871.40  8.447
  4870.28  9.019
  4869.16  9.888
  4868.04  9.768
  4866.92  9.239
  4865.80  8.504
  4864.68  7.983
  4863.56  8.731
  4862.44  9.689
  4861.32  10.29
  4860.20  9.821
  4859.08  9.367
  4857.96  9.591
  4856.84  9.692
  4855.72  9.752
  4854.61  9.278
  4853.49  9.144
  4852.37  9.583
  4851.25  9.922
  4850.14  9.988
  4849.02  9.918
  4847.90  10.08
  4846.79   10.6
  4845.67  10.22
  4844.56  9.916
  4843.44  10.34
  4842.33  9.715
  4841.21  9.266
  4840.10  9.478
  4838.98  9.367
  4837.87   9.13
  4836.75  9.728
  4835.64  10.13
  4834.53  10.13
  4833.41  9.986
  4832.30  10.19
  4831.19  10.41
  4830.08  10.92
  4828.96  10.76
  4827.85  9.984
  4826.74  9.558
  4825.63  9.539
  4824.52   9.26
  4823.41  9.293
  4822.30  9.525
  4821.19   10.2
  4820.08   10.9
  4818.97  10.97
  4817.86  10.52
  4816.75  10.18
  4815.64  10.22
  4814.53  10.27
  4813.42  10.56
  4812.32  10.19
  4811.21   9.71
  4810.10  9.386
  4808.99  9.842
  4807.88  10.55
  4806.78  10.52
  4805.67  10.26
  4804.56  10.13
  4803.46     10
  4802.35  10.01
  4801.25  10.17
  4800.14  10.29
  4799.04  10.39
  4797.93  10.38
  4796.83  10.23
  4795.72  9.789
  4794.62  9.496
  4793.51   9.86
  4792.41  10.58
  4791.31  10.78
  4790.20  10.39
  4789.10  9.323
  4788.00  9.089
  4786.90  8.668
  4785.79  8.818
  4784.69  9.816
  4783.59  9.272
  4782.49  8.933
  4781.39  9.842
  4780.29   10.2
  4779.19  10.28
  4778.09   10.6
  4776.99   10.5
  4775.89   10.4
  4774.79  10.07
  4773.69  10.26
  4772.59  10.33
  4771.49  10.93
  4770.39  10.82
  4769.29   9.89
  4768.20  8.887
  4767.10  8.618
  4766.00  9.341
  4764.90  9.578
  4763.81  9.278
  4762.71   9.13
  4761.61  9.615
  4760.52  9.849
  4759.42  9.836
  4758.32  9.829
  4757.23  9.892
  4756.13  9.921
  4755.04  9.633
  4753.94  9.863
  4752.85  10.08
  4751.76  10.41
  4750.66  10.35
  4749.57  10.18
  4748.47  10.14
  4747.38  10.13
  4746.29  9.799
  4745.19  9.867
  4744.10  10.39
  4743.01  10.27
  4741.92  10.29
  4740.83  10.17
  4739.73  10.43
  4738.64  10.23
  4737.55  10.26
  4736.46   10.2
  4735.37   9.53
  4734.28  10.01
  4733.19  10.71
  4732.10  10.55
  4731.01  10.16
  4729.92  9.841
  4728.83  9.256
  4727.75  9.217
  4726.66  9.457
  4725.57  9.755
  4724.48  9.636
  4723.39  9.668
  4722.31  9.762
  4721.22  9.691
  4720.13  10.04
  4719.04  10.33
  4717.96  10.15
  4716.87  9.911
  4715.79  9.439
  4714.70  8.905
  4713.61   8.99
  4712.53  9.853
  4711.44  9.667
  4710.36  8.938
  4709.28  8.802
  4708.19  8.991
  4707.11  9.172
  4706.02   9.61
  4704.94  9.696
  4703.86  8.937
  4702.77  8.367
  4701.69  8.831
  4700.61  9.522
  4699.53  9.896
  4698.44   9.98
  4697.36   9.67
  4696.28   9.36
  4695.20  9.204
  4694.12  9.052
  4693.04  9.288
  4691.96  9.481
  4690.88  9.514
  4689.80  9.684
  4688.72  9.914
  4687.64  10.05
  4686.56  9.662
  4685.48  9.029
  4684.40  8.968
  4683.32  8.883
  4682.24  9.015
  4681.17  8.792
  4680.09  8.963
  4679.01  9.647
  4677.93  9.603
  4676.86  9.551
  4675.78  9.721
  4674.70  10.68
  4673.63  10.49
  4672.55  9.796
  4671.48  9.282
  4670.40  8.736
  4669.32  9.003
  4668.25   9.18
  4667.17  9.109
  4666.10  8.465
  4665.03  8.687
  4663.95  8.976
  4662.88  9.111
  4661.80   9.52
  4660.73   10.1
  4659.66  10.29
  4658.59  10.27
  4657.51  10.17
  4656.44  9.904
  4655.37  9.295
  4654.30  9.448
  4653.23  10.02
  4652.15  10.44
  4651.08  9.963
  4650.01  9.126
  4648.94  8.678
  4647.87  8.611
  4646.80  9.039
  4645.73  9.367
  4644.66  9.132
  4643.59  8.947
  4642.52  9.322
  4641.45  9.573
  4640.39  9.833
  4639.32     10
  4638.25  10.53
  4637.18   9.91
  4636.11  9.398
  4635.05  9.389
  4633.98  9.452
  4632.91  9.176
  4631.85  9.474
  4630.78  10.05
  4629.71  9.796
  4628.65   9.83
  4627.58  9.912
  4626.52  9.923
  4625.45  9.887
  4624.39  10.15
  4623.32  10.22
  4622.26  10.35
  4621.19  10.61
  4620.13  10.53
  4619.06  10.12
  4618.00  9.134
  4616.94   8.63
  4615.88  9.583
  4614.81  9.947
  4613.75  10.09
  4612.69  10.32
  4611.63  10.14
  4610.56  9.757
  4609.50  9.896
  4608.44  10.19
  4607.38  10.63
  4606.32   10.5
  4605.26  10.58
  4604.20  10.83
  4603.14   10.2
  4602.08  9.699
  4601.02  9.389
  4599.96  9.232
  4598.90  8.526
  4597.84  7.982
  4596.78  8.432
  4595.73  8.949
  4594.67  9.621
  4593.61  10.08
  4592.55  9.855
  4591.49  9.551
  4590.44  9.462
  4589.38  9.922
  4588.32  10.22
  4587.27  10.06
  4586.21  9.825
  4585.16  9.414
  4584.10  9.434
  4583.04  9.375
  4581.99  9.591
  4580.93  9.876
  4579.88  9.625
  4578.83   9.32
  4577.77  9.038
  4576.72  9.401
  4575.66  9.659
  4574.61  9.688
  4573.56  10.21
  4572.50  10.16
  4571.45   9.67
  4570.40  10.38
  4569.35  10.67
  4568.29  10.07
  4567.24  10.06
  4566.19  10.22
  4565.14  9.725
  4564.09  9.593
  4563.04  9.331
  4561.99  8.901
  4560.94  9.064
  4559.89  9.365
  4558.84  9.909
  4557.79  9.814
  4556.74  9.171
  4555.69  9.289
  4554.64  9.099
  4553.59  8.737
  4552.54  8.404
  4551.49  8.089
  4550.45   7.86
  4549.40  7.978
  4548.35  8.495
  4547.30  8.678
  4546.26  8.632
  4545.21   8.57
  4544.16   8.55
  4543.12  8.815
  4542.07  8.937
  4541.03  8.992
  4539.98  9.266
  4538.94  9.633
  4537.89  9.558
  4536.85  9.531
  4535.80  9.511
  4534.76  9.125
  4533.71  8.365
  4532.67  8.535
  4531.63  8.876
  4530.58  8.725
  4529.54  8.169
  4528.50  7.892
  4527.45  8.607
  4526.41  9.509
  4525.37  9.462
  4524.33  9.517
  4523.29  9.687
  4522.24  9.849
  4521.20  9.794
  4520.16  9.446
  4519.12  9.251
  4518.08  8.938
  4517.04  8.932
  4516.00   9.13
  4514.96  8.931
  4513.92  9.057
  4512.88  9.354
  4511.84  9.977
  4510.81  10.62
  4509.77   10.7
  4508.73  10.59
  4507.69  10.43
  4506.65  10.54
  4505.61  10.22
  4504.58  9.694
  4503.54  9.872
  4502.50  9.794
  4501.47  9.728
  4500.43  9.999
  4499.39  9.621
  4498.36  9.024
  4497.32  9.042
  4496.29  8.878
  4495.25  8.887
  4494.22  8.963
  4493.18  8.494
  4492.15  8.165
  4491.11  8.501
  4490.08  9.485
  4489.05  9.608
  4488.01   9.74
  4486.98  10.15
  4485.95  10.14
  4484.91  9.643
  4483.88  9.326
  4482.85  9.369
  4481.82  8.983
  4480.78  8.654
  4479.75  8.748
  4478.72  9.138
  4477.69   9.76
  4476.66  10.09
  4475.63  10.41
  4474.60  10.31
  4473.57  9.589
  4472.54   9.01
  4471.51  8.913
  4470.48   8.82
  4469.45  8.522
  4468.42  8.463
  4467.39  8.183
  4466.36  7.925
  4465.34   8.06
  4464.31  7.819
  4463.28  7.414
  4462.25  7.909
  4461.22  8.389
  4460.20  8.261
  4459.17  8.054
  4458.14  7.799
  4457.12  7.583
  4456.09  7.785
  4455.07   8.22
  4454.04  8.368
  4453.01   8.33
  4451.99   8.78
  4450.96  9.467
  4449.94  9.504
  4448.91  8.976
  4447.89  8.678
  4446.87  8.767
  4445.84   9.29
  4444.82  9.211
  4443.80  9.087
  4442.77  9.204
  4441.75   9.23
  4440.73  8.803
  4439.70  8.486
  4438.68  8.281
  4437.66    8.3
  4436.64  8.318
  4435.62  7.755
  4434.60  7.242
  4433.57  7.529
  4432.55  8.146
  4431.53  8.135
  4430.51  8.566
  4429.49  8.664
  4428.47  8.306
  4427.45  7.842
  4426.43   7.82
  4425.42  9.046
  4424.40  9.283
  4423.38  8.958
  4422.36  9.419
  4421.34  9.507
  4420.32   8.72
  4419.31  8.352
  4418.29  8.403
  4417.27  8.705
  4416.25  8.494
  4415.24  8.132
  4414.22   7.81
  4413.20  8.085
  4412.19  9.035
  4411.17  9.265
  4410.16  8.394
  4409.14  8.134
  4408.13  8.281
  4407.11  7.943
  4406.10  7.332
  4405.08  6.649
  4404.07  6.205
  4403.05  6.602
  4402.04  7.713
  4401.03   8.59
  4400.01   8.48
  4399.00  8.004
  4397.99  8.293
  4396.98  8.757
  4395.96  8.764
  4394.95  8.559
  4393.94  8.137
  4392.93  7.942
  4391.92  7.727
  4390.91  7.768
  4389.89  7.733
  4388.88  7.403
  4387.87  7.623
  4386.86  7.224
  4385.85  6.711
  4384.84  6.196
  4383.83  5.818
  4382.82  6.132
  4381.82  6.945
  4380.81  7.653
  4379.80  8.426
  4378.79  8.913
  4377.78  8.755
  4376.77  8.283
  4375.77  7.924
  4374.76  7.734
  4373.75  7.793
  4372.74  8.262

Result -0.06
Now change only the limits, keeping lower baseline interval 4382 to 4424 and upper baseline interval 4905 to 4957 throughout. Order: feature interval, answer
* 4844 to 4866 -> 0.044 mag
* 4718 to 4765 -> -0.049 mag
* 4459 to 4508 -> -0.102 mag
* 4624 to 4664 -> -0.068 mag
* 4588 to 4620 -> -0.099 mag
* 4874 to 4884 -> 0.046 mag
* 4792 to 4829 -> -0.030 mag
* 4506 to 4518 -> -0.162 mag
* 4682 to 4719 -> -0.008 mag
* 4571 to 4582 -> -0.108 mag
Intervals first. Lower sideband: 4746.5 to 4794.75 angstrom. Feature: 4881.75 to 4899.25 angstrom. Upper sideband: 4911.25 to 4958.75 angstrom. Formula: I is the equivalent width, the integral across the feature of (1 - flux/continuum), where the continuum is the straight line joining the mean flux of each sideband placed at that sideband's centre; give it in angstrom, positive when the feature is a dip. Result 1.0 angstrom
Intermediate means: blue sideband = 9.86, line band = 9.69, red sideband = 10.5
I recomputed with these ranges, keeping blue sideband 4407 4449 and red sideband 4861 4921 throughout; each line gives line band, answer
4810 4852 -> -2.25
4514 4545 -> -1.05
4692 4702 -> -0.27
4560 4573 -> -1.37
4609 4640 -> -2.95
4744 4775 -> -1.82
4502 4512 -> -1.75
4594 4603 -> -0.10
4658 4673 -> -0.35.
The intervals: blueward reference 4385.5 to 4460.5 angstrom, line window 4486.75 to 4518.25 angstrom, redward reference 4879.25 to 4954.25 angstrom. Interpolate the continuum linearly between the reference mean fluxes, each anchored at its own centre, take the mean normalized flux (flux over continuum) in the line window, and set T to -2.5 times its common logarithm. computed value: -0.112 mag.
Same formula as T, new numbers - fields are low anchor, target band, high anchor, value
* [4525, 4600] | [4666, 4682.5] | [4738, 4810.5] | 0.02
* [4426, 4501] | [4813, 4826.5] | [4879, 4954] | -0.03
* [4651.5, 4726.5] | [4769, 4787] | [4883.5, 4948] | -0.04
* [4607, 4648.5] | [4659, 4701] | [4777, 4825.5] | 0.04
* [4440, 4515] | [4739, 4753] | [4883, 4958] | -0.05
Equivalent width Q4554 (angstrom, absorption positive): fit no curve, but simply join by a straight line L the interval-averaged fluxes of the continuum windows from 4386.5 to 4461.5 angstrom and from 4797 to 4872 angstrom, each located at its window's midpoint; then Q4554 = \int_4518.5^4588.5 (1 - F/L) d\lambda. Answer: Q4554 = -3.8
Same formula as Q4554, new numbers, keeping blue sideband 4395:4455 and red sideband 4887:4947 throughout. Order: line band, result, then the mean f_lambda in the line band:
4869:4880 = 0.6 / 9.37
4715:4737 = -1.1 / 9.86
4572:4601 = -1.8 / 9.5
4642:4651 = 0.1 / 9.07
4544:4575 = -1.5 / 9.29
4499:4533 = -3.1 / 9.5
